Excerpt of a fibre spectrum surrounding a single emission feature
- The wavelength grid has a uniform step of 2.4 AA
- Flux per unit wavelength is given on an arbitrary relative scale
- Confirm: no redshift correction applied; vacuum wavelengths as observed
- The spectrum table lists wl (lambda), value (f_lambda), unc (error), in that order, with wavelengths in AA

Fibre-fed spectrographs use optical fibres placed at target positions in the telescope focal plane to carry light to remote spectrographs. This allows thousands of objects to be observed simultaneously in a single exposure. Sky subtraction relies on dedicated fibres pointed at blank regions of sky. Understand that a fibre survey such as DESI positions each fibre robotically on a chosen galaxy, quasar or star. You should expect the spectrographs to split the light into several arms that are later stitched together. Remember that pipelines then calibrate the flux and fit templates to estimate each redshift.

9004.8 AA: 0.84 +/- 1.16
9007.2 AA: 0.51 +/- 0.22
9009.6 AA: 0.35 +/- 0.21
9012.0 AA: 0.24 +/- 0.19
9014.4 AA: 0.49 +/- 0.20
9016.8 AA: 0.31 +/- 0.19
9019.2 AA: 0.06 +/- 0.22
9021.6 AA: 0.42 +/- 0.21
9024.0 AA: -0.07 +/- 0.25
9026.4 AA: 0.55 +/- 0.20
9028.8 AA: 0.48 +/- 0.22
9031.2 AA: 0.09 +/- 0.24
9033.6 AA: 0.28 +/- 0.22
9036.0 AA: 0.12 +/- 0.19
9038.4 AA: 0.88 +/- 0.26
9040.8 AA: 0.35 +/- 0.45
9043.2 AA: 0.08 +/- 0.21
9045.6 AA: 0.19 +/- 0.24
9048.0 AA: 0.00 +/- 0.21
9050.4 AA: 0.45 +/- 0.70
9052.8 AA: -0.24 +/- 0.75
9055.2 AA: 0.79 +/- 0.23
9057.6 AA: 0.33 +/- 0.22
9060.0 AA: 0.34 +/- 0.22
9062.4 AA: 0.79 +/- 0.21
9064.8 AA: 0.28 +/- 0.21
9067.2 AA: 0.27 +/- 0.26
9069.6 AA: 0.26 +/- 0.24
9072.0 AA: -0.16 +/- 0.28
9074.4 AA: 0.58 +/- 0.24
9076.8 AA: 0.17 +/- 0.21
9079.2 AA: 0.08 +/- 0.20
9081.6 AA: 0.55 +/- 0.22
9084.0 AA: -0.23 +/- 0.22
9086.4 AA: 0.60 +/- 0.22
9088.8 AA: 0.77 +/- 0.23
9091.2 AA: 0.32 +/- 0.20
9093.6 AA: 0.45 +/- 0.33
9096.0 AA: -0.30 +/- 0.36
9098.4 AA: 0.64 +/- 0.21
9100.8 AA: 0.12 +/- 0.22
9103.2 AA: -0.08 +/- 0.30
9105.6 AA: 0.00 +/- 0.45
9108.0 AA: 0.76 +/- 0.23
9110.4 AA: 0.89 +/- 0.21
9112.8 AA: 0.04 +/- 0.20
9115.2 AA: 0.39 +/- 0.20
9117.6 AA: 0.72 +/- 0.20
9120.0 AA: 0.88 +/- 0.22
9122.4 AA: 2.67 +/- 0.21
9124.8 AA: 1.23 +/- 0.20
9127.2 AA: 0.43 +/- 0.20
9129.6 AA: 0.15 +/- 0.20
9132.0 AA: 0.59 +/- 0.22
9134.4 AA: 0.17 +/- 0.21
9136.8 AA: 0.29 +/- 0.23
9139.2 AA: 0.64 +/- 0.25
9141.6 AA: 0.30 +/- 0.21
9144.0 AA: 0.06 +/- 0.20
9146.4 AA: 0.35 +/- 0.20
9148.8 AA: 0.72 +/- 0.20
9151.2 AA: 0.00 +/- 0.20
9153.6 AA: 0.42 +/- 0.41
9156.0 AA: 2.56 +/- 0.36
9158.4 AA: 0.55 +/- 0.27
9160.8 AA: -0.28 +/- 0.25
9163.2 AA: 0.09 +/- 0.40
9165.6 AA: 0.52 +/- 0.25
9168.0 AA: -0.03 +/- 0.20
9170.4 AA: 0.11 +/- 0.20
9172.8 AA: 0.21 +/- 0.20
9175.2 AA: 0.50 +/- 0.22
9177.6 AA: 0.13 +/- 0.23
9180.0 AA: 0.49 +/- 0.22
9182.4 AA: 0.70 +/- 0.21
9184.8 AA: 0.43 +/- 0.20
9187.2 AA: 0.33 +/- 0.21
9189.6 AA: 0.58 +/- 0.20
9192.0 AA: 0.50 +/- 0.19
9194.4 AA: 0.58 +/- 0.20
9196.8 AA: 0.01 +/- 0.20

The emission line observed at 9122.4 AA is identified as H-beta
